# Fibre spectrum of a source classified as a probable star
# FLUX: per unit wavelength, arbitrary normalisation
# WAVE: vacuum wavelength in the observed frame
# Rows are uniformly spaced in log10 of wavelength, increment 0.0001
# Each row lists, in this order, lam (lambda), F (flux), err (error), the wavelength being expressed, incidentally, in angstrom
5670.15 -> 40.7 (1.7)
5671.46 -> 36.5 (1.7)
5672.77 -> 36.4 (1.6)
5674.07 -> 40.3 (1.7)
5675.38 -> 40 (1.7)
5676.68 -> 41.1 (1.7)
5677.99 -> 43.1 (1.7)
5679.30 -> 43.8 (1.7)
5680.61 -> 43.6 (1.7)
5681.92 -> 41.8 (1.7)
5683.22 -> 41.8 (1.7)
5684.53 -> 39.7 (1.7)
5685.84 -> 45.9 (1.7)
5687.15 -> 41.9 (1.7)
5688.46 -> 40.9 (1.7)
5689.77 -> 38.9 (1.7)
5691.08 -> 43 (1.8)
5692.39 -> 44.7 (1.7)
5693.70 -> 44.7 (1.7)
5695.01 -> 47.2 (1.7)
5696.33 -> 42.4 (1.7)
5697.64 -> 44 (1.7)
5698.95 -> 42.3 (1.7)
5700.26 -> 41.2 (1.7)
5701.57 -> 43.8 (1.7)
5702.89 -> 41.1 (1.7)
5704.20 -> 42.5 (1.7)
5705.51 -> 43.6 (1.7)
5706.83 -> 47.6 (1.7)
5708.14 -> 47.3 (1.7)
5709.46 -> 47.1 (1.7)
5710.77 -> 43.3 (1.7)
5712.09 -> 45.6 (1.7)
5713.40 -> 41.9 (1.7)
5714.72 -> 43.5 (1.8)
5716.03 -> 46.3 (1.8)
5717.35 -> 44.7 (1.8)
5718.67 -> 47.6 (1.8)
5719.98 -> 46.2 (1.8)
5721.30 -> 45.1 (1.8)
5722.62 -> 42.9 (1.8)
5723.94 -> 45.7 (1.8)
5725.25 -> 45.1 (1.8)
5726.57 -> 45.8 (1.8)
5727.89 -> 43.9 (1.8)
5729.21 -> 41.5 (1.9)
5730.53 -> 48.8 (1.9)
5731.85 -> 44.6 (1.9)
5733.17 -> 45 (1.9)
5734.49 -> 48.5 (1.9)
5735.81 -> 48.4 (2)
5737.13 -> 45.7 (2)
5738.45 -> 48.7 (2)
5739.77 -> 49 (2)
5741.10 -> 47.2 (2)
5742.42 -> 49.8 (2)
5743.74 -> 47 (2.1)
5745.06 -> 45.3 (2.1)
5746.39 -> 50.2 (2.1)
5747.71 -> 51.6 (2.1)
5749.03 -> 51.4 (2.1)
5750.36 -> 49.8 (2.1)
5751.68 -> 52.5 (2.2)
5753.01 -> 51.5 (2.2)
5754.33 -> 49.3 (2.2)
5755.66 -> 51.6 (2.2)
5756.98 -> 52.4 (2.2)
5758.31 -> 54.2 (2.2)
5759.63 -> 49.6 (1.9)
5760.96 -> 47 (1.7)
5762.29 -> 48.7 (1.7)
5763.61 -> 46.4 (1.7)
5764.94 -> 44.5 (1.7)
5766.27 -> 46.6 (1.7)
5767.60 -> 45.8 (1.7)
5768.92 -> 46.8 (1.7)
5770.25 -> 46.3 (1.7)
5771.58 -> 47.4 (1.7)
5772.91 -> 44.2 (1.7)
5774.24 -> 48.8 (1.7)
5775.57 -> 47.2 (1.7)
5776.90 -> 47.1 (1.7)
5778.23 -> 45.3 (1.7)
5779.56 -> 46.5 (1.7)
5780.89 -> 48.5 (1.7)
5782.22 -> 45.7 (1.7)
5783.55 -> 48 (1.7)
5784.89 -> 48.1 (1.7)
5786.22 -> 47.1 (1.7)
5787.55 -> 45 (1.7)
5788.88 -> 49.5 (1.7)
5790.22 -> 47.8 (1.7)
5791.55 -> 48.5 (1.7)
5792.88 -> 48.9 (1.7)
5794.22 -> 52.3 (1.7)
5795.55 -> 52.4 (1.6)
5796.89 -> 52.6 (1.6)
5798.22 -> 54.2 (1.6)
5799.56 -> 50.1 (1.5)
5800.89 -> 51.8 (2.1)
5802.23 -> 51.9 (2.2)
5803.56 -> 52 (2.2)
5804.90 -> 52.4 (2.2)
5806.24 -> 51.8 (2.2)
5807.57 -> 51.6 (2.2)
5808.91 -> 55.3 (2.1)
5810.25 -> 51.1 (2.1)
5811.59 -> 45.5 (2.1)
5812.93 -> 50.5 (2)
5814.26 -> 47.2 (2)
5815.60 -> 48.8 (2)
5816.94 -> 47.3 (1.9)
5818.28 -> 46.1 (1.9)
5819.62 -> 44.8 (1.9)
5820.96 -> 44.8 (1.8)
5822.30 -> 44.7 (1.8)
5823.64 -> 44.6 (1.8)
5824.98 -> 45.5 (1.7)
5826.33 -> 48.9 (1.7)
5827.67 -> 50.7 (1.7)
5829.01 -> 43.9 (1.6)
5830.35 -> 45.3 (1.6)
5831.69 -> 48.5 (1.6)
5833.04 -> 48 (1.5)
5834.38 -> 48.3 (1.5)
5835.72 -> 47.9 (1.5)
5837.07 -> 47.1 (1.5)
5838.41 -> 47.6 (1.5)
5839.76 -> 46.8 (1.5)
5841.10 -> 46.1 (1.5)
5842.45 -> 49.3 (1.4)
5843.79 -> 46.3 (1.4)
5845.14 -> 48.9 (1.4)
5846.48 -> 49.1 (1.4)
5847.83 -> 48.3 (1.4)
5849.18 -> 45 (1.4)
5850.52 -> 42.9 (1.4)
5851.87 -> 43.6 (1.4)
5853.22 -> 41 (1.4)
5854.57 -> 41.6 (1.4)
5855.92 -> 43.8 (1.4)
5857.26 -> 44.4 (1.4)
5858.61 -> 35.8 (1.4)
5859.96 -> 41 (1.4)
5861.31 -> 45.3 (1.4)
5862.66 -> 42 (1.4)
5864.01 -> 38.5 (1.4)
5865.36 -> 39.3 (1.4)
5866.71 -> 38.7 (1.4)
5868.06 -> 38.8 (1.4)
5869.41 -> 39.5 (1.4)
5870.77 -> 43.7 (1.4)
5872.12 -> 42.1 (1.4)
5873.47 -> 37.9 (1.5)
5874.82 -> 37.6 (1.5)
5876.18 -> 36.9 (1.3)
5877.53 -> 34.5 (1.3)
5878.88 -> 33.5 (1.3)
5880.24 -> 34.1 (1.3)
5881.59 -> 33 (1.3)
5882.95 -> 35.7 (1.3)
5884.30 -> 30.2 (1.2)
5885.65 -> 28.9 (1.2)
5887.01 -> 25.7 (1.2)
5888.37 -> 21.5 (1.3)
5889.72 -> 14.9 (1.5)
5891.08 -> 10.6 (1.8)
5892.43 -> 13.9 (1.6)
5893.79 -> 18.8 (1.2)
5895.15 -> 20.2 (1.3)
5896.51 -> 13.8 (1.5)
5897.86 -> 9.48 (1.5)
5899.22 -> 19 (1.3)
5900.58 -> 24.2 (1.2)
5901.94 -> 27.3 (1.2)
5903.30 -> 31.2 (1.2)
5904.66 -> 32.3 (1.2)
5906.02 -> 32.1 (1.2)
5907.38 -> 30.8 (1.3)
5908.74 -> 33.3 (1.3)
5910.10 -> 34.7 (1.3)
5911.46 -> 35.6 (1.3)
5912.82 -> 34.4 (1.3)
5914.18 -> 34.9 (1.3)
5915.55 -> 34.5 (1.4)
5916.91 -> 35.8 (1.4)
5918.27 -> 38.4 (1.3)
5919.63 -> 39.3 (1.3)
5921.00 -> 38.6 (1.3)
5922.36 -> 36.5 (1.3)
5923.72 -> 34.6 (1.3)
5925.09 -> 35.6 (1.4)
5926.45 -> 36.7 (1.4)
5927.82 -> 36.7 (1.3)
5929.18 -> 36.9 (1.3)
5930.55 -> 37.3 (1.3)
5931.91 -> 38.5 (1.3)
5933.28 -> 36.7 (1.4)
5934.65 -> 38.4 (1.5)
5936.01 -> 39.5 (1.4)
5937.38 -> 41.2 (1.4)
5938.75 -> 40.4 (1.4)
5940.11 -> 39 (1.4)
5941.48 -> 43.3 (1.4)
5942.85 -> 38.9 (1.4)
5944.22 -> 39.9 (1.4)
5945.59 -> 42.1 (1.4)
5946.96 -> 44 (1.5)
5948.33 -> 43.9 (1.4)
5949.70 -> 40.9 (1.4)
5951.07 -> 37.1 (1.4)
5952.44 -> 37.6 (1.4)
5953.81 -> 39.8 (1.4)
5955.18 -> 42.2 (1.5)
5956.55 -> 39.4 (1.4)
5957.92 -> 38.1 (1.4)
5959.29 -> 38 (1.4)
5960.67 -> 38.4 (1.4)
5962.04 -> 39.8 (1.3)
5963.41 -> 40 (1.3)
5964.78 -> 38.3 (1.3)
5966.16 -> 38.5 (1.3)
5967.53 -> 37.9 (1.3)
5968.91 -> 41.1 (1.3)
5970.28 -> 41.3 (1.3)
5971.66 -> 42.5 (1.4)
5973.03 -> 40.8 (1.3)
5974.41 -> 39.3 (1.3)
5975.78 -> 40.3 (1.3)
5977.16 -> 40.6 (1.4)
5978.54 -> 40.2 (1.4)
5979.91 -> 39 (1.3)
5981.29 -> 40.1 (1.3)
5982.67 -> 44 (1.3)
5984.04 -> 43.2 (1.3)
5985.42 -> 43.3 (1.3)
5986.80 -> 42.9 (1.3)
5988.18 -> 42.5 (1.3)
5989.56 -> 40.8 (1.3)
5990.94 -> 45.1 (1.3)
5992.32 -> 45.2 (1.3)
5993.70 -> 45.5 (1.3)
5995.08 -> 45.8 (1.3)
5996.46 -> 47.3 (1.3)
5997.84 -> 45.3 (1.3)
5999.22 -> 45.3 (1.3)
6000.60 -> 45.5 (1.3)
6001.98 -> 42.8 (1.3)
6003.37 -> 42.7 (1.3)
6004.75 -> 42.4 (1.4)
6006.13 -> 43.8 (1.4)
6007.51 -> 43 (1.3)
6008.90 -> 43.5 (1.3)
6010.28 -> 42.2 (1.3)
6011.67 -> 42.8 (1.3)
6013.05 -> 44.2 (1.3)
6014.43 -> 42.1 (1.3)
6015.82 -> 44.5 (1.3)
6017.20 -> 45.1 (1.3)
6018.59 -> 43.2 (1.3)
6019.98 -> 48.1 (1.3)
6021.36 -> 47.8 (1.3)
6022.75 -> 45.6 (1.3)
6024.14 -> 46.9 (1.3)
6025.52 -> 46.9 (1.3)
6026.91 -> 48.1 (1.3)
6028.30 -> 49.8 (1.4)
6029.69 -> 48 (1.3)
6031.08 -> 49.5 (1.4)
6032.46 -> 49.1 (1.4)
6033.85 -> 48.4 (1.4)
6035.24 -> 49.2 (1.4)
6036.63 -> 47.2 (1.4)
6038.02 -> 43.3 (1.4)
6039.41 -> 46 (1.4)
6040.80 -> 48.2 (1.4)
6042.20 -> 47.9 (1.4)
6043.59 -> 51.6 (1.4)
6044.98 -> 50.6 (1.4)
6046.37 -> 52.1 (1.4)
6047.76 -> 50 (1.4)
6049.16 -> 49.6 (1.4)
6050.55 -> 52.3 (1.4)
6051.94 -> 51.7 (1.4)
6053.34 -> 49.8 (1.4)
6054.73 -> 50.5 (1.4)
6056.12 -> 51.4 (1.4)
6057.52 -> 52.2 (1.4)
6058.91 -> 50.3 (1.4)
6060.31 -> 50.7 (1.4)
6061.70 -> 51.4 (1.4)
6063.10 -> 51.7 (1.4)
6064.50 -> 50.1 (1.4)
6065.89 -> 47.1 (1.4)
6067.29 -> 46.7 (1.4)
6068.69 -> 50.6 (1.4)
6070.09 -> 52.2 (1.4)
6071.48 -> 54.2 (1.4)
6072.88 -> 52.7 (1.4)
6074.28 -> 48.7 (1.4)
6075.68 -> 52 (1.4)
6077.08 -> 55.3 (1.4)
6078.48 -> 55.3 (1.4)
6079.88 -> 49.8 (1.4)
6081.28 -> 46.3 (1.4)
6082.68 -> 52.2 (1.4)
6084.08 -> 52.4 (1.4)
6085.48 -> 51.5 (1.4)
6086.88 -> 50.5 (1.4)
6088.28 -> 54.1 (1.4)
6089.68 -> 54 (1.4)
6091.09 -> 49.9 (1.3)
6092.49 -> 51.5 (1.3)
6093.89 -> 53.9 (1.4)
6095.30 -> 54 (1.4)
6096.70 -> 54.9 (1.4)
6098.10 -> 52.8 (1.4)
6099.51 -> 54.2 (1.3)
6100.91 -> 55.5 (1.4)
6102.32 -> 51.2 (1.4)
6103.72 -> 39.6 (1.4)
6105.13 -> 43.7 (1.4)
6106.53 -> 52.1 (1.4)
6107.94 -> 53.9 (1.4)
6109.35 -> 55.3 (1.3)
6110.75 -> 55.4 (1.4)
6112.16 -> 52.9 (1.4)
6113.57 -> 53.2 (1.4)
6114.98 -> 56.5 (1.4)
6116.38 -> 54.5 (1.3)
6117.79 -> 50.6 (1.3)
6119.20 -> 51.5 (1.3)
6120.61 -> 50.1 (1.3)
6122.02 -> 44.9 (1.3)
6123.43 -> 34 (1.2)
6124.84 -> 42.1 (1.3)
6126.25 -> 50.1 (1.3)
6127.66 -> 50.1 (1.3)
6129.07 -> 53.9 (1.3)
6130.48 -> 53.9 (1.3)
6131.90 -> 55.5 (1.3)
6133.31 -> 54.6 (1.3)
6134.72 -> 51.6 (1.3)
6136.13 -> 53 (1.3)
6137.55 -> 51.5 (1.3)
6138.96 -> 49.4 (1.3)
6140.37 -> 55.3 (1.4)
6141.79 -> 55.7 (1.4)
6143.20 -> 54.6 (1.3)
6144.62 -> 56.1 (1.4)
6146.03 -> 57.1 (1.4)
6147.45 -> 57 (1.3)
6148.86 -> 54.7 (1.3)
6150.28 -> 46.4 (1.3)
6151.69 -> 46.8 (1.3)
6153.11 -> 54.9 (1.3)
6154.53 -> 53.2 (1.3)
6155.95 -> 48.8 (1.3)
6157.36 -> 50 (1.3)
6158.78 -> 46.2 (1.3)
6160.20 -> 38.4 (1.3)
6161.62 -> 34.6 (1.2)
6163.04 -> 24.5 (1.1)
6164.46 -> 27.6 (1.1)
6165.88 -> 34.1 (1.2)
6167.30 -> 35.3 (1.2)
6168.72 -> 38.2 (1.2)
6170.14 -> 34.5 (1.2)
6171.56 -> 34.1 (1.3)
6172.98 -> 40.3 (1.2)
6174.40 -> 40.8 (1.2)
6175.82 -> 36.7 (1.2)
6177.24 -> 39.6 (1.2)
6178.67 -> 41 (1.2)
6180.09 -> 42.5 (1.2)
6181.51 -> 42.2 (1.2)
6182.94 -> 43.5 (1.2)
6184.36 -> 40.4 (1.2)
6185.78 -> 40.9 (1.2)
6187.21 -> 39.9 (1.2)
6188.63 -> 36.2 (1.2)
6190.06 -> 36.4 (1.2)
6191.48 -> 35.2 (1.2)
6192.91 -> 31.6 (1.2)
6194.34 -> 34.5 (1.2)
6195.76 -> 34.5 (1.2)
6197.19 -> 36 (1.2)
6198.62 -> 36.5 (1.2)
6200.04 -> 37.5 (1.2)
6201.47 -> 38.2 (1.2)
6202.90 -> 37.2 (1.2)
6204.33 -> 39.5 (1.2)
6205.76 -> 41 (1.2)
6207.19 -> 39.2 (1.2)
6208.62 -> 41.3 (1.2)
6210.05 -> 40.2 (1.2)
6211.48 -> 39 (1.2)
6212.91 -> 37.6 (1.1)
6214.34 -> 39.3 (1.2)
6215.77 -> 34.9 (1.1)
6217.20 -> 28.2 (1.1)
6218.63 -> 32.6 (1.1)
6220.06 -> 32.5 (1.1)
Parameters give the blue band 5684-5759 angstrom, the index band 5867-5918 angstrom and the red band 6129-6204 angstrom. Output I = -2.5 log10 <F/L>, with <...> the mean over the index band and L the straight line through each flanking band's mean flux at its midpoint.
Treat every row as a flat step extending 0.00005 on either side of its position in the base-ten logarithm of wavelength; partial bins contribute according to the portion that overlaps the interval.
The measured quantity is 0.45 mag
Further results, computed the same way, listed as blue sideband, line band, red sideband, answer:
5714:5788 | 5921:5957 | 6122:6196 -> 0.17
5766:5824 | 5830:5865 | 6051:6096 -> 0.09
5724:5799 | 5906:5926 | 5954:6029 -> 0.25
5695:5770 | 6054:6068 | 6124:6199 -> -0.13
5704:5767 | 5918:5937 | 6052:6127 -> 0.30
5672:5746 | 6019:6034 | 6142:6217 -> -0.15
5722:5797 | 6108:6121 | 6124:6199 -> -0.20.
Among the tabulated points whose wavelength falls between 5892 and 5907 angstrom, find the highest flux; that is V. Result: 32.3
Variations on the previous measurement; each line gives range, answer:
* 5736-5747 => 50.2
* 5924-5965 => 44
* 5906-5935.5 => 39.3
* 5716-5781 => 54.2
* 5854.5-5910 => 45.3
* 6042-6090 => 55.3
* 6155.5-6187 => 50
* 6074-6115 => 56.5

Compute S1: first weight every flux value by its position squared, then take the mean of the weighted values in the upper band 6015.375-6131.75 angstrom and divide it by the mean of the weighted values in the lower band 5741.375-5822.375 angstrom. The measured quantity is 1.13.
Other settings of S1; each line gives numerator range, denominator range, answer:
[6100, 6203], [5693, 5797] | 1.10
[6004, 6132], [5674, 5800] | 1.20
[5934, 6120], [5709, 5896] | 1.13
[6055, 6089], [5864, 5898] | 1.83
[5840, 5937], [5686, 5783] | 0.80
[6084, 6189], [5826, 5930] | 1.42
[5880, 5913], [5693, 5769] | 0.58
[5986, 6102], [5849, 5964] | 1.44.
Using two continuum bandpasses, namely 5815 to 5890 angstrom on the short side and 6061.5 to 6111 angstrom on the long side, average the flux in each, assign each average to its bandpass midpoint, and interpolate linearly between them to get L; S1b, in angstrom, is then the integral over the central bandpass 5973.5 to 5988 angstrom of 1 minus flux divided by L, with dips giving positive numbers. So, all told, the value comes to 1.78 angstrom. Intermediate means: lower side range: 41.7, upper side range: 51.5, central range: 41.3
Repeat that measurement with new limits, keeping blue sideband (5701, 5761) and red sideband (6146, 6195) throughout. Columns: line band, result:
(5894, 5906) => 5.92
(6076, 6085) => -2.09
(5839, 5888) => 5.44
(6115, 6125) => -1.48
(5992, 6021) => -0.79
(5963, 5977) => 1.16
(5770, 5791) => -0.34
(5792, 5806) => -1.75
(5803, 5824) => -1.31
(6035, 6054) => -2.96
